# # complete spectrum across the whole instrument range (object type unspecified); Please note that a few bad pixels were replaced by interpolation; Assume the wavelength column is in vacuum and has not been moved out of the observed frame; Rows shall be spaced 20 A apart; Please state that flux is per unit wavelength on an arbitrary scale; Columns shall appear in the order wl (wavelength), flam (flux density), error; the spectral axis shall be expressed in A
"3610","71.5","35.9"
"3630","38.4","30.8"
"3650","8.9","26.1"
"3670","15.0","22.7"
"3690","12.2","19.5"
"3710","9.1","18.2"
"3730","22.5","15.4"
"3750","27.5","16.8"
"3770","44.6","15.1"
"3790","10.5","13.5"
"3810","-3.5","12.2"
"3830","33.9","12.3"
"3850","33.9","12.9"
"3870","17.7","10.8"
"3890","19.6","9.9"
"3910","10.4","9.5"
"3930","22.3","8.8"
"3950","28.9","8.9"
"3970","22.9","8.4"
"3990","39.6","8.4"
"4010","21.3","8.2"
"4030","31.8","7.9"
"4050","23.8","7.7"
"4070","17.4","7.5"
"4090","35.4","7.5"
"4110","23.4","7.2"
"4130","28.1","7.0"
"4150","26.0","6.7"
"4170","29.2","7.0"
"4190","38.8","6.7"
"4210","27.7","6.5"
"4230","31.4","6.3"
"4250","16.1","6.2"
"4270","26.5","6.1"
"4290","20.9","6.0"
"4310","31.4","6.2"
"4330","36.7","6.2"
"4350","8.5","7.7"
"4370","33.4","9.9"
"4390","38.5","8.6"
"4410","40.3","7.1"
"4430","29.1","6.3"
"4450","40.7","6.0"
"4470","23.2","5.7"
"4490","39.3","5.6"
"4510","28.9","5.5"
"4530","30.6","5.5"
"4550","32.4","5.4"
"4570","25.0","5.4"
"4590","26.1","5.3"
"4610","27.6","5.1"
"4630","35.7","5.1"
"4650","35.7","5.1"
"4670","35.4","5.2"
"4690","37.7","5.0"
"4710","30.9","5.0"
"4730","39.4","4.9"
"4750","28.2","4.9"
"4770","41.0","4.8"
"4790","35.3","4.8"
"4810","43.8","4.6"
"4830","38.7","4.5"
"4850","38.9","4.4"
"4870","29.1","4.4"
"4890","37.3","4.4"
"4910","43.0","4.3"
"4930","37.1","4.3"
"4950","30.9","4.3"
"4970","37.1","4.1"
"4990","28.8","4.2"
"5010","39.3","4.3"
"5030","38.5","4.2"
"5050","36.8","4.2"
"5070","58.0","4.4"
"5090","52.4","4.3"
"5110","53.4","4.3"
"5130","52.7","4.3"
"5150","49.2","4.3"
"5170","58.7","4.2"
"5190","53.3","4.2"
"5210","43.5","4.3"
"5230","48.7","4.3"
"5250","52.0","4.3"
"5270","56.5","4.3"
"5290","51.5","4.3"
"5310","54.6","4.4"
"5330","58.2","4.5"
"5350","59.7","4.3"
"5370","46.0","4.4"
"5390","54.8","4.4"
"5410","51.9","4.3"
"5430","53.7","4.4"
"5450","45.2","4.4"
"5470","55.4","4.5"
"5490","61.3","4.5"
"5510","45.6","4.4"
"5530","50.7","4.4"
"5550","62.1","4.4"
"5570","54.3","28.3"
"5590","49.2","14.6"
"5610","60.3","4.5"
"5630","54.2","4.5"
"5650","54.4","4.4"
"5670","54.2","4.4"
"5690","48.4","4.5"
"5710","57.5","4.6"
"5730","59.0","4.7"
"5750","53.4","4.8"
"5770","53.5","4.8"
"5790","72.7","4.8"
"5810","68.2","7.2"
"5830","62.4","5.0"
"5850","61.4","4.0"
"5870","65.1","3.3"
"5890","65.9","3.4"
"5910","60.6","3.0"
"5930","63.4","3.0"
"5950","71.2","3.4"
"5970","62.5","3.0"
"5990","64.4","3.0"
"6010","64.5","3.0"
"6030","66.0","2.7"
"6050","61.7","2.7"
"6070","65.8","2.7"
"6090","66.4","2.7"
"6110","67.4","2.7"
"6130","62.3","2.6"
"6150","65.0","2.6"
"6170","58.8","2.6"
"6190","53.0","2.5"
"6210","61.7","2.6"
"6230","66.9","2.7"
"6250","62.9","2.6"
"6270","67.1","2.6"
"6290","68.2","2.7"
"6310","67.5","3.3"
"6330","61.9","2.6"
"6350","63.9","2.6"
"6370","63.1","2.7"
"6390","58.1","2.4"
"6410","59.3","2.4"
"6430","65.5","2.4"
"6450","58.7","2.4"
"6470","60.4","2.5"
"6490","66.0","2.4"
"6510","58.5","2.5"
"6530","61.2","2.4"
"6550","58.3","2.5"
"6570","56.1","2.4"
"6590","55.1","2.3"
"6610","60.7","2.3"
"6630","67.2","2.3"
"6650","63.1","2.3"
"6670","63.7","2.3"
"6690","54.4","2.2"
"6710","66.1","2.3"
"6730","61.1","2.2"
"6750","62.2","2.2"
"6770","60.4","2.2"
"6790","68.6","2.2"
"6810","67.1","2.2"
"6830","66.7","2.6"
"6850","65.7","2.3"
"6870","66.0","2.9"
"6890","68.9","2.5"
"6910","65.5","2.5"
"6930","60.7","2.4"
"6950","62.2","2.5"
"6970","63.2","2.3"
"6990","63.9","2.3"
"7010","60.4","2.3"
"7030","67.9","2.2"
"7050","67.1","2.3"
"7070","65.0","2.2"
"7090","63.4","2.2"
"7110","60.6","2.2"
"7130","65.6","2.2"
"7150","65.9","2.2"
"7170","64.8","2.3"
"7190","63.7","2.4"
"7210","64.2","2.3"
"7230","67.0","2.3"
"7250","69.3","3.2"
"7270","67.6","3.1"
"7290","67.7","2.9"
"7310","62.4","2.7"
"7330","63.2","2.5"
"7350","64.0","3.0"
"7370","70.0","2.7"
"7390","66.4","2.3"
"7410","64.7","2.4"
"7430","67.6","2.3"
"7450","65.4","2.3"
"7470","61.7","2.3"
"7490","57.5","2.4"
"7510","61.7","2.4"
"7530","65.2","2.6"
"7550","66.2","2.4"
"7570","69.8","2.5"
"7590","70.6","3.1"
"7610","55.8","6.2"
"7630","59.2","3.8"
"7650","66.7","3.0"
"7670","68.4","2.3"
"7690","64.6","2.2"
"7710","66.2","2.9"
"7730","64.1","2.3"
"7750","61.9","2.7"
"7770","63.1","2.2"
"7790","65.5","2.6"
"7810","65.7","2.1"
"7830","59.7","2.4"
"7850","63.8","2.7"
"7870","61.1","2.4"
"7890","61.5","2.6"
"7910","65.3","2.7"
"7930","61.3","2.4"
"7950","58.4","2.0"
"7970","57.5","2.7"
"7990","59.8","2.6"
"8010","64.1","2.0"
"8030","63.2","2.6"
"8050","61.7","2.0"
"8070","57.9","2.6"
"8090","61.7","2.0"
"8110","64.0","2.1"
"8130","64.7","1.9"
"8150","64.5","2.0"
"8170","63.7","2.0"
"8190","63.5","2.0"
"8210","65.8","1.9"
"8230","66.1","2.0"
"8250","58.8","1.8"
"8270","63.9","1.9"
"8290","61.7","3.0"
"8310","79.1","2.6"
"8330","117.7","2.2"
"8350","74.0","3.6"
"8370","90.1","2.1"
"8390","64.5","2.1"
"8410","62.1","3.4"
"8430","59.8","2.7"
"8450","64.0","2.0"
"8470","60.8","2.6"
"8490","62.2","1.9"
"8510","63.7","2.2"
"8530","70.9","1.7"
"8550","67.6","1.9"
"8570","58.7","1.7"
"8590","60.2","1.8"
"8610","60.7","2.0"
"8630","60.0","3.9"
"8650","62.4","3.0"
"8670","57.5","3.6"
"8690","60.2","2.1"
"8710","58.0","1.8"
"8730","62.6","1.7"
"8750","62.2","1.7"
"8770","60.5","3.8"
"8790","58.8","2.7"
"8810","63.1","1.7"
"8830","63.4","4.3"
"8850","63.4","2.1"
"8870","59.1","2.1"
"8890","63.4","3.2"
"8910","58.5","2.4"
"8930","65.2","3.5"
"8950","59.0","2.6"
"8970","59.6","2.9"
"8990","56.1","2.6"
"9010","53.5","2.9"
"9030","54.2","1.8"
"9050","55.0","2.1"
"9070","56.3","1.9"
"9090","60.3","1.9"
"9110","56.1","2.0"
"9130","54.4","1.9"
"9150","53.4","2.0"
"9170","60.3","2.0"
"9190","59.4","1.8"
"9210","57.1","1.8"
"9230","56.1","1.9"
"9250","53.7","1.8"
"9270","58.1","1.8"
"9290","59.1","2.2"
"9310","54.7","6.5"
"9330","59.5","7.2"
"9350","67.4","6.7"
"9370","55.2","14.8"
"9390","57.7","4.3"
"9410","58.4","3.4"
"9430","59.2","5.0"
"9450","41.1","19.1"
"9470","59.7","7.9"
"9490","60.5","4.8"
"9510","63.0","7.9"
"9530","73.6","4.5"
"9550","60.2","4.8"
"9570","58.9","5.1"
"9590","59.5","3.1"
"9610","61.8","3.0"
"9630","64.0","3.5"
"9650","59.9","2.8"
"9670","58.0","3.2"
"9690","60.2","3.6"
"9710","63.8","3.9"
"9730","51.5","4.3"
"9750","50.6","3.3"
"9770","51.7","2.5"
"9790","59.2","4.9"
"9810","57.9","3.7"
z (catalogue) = 0.270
